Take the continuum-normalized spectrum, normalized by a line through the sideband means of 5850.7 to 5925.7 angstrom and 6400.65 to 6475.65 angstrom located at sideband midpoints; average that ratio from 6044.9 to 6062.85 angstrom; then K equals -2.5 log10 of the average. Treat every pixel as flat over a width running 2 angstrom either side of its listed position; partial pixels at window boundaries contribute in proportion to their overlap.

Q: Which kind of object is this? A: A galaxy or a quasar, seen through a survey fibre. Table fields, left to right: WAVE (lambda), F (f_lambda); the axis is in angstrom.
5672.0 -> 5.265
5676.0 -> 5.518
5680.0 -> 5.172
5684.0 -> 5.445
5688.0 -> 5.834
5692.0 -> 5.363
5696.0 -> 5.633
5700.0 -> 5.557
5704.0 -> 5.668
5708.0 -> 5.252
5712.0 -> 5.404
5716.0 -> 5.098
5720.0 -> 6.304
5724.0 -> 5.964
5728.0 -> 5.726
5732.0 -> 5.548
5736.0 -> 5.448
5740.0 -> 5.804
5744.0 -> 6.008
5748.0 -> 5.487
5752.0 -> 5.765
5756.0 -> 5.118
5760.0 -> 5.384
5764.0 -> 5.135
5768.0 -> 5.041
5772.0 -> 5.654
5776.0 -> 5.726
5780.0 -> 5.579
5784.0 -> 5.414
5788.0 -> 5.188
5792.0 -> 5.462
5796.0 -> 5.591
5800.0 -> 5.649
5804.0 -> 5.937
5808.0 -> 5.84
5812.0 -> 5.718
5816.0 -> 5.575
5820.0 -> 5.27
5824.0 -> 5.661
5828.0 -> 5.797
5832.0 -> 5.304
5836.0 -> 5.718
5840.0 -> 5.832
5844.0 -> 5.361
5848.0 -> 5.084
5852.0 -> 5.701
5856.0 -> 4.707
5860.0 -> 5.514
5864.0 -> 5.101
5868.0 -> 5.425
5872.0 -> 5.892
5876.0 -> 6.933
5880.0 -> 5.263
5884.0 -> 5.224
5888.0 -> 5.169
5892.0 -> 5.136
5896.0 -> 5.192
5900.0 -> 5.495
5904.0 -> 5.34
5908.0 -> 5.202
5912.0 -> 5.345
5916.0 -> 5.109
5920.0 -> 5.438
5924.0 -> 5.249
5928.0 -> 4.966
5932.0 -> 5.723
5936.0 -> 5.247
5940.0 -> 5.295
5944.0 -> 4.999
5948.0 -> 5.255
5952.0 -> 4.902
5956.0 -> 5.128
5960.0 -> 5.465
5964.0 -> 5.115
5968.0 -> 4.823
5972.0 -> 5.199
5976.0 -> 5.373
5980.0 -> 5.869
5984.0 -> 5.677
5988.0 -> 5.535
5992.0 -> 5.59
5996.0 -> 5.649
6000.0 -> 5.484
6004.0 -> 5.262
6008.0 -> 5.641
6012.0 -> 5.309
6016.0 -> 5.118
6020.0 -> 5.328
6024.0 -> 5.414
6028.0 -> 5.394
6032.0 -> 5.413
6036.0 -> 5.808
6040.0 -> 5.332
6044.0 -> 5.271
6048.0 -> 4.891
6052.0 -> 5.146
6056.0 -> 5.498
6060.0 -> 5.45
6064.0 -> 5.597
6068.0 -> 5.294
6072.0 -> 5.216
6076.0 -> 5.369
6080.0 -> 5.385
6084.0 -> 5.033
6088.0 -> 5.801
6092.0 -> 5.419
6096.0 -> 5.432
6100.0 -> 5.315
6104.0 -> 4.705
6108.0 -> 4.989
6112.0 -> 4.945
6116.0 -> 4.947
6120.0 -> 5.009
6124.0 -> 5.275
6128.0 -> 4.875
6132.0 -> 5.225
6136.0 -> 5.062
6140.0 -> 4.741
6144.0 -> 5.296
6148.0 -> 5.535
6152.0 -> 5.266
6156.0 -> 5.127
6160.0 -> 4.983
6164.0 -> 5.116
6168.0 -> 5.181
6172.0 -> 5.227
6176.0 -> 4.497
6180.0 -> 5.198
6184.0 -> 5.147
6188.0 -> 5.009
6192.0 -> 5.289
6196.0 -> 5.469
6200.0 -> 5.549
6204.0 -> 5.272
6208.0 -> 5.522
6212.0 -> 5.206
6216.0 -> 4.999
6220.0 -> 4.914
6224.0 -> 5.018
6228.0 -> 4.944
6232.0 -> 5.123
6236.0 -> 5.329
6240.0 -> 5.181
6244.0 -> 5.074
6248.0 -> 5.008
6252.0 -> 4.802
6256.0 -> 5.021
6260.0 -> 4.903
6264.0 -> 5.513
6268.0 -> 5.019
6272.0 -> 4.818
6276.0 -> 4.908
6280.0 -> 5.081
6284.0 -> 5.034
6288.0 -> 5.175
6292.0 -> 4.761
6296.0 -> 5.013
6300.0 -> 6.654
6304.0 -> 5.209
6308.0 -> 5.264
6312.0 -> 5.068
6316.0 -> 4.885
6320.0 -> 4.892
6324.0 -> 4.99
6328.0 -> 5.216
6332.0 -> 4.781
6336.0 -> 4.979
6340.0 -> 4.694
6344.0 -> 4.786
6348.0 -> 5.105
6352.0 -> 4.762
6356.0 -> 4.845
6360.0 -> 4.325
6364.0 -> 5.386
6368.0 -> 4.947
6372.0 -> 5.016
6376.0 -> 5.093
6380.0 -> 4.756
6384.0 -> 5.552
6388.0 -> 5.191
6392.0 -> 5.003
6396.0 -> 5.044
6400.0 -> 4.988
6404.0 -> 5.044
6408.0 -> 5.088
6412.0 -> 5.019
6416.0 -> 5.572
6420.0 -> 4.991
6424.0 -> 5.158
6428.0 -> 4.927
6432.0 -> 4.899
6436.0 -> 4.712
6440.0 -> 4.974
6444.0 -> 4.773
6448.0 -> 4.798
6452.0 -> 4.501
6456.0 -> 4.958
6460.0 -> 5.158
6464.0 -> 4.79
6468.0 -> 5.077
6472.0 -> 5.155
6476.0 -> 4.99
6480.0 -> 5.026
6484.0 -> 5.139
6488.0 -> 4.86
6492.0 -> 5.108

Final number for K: 0.000 mag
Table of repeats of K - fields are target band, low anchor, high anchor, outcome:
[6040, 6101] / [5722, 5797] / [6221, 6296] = -0.02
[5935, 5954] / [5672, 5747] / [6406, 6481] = 0.05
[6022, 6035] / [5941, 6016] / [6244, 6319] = -0.03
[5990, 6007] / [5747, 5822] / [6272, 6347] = -0.04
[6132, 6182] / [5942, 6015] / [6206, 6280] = 0.01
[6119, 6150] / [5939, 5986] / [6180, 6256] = 0.01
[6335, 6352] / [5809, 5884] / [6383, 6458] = 0.04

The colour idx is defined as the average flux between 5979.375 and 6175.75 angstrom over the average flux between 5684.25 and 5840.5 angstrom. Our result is 0.95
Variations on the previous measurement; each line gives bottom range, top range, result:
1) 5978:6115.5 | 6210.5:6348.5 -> 0.94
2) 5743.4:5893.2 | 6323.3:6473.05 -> 0.90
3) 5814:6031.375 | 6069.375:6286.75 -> 0.95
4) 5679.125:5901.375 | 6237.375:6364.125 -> 0.91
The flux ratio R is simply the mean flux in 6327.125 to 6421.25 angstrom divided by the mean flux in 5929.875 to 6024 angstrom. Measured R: 0.94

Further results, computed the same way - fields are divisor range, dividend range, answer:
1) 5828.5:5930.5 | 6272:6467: 0.93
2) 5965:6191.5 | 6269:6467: 0.95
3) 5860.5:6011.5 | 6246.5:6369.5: 0.94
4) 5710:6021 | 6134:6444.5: 0.93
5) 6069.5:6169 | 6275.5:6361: 0.97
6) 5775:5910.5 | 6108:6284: 0.93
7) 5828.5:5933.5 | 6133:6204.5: 0.96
